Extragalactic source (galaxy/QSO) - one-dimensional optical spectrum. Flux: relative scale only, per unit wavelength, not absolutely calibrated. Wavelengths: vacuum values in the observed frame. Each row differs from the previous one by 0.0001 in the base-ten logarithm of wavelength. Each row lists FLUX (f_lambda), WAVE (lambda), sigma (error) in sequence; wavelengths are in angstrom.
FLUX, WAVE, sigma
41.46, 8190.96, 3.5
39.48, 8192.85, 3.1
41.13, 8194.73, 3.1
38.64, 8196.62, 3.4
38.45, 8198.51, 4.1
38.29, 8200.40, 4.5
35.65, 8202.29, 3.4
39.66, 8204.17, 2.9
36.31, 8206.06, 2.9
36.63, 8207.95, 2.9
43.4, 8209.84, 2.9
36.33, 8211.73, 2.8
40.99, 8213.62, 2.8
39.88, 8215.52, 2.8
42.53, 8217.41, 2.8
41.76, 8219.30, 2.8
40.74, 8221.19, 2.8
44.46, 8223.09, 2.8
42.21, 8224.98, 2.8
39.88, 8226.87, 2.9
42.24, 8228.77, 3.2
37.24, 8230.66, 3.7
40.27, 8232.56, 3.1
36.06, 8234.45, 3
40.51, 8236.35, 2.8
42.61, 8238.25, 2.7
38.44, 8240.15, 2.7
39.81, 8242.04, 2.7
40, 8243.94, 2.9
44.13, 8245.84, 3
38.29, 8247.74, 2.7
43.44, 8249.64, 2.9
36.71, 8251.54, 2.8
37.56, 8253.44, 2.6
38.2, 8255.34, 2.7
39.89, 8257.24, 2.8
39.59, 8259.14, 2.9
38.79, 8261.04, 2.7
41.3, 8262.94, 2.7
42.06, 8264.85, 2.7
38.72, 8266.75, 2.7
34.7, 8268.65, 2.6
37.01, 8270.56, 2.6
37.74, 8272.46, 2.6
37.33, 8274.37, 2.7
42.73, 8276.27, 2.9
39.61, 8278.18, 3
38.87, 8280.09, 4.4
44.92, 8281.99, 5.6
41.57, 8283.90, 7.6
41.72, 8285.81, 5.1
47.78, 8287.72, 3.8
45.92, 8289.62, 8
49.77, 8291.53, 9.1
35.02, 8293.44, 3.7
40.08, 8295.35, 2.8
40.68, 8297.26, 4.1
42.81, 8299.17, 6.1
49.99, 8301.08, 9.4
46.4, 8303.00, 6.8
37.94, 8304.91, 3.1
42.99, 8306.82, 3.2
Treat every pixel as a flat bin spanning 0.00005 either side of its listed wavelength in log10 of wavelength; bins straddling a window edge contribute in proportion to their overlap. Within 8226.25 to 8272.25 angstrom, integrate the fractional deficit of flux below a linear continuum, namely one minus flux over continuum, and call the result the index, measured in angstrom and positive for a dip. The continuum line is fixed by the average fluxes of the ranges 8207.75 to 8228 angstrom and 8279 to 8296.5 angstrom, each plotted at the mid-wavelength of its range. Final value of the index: 2.6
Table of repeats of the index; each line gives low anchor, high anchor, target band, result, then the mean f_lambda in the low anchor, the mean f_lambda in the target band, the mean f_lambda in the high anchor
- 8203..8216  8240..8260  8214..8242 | -0.9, 38.9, 40.6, 39.7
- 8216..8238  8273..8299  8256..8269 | 0.6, 40.8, 39.5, 42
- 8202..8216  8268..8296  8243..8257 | 0.1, 38.7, 39.8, 41.1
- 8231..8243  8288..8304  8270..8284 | 0.9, 39.5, 40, 44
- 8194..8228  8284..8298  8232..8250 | 0.3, 39.8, 40.3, 43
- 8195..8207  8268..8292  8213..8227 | -1.0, 38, 41.7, 41.4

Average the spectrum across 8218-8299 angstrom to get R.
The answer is 40.5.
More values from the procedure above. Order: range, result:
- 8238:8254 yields 40.1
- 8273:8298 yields 41.9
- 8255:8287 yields 39.8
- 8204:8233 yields 40.3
